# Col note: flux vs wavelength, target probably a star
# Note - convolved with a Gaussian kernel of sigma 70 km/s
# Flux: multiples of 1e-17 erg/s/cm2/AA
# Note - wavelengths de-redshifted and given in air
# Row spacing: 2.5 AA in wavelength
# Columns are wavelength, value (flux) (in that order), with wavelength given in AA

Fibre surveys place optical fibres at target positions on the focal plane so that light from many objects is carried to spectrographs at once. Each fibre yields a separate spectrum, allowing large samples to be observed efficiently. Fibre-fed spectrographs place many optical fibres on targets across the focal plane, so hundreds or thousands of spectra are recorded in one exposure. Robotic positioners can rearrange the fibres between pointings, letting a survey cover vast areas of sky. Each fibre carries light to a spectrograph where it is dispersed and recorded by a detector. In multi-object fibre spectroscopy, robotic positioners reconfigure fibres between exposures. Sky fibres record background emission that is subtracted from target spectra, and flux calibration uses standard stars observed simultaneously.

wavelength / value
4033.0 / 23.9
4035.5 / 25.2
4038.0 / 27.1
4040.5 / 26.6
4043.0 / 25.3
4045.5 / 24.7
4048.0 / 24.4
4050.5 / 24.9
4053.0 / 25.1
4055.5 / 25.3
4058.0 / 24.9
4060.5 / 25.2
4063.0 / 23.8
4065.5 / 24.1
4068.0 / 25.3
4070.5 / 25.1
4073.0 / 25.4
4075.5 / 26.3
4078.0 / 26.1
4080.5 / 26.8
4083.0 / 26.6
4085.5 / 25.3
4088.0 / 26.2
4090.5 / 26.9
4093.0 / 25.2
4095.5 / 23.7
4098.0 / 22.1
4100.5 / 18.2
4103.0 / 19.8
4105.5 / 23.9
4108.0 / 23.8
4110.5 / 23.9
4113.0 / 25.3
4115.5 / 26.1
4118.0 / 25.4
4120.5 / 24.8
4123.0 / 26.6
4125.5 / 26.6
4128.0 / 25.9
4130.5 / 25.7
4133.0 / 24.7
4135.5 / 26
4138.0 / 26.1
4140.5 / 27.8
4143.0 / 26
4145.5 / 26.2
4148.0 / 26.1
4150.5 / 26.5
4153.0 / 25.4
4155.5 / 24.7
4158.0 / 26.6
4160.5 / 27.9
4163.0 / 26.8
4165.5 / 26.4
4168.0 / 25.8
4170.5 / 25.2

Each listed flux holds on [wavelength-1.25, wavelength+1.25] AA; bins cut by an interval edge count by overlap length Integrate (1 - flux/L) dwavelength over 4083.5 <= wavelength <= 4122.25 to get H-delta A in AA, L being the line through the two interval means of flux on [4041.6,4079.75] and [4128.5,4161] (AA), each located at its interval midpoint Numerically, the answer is 2.2 AA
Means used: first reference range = 25.1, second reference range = 26.1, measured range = 24.1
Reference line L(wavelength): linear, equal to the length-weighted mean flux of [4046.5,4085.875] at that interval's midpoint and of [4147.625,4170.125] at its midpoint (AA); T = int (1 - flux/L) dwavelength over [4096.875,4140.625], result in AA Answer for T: 2.2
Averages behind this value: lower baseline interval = 25.3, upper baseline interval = 26.2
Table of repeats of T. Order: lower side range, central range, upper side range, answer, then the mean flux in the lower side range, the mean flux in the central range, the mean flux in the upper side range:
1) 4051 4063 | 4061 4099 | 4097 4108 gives -3.6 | 25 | 25.3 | 21.3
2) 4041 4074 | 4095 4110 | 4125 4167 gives 2.1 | 24.9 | 21.9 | 26.2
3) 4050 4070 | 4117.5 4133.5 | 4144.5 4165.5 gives 0.1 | 24.8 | 25.7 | 26.3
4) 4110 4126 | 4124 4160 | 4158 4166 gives 0.4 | 25.6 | 26.1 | 27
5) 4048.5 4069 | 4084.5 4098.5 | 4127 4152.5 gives 0.2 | 24.8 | 25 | 26.1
